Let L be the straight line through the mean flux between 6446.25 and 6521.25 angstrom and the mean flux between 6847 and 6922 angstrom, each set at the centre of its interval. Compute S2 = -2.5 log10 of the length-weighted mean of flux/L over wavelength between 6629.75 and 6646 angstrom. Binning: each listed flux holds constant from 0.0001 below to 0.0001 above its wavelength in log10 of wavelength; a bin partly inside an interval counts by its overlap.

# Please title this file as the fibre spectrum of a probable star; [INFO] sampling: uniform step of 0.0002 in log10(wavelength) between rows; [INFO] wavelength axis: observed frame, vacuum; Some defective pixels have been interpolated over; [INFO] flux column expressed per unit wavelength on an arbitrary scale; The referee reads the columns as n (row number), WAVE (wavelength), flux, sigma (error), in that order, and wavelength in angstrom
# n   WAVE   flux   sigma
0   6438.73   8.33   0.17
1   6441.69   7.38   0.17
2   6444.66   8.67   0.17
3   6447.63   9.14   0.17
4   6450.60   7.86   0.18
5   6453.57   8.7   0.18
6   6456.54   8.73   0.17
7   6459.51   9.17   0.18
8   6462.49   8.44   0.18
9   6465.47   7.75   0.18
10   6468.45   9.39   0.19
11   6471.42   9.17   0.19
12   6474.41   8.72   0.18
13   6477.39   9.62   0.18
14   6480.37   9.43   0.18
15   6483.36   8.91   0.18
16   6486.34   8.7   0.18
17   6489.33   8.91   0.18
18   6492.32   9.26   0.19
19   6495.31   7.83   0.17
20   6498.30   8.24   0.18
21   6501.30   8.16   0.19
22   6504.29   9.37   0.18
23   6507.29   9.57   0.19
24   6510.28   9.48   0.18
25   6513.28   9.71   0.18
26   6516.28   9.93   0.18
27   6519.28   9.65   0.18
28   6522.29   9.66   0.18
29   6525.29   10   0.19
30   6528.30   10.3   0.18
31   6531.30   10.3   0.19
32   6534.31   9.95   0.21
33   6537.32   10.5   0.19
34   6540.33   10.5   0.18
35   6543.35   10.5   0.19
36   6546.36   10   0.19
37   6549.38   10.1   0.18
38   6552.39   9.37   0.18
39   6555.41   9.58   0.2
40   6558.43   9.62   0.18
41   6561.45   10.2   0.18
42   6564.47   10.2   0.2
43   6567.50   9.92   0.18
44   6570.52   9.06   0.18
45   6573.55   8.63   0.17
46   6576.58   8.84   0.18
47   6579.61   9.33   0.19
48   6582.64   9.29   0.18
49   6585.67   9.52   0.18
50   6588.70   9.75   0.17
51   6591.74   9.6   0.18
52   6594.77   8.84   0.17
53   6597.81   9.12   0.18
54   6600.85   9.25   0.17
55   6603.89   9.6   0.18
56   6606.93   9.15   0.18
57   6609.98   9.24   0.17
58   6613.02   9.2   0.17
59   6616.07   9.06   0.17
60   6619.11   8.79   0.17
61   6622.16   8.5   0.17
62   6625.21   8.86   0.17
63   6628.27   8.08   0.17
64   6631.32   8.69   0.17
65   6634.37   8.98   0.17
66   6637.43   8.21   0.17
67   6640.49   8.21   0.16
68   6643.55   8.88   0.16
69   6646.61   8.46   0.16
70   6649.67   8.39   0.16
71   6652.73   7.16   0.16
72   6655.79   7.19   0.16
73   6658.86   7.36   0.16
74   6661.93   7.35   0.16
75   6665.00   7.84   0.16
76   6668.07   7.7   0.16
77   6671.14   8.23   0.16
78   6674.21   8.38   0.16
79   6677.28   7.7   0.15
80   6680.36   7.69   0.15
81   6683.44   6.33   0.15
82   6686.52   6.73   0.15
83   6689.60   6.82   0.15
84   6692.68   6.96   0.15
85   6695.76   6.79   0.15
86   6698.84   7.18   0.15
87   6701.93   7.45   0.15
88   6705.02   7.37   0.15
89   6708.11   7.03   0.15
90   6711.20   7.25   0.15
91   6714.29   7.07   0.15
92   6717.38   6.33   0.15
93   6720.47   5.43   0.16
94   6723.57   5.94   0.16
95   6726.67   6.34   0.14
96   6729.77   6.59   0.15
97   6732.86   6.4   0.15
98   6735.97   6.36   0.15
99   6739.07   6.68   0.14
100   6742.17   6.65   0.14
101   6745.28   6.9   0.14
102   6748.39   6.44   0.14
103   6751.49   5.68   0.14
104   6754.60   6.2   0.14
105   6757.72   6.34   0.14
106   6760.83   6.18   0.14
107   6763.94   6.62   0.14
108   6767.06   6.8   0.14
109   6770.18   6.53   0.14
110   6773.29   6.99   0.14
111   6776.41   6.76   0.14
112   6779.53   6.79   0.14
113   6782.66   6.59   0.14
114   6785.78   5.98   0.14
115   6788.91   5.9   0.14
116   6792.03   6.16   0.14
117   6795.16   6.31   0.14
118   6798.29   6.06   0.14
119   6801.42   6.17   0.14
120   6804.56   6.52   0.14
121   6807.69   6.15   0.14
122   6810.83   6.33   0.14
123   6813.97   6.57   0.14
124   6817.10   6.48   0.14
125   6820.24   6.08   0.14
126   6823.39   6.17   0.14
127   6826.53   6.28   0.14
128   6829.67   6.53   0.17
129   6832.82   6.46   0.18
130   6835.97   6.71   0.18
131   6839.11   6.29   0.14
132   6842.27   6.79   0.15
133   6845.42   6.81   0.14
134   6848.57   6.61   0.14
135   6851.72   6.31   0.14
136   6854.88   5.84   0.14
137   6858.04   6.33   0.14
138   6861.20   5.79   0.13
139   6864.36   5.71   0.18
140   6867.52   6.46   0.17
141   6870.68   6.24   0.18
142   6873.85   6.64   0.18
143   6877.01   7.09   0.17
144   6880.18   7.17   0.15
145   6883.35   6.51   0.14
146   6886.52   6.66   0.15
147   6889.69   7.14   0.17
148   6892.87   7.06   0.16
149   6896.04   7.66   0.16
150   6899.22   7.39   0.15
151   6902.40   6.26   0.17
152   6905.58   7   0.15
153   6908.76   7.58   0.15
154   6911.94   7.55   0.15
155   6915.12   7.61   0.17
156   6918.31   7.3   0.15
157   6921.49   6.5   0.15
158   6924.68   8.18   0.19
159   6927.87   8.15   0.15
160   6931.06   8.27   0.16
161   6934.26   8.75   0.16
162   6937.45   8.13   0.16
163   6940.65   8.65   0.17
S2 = -0.06 mag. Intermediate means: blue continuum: 8.96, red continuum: 6.77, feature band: 8.58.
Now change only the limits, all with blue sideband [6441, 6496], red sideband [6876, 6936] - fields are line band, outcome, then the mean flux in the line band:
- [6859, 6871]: 0.233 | 6.05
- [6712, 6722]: 0.245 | 6.36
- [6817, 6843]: 0.187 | 6.4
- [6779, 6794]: 0.233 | 6.25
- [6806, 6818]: 0.199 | 6.38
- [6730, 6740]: 0.216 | 6.48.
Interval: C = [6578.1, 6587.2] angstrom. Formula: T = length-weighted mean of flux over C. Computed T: 9.39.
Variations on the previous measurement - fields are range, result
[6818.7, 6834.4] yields 6.3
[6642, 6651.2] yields 8.58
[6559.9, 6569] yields 10.1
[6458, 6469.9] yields 8.68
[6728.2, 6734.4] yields 6.5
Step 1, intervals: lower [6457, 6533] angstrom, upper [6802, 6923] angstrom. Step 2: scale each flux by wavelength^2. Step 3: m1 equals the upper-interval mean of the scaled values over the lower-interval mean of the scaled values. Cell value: 0.8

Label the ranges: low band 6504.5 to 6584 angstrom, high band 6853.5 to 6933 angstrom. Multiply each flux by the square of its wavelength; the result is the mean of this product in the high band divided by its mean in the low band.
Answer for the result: 0.79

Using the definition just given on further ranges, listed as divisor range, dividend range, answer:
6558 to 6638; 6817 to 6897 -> 0.77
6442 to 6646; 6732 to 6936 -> 0.79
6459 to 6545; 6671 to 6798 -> 0.77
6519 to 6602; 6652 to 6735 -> 0.76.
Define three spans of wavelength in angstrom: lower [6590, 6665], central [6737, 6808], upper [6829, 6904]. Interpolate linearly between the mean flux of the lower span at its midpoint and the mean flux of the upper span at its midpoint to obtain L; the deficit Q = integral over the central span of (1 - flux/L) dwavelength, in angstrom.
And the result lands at 9.3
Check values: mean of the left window 8.58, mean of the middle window 6.41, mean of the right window 6.6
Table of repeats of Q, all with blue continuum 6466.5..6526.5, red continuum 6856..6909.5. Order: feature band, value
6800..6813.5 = 1.67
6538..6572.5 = -4.35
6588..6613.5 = -2.35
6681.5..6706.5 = 3.01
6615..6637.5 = -0.85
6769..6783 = 1.23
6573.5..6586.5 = -0.77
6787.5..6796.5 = 1.45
